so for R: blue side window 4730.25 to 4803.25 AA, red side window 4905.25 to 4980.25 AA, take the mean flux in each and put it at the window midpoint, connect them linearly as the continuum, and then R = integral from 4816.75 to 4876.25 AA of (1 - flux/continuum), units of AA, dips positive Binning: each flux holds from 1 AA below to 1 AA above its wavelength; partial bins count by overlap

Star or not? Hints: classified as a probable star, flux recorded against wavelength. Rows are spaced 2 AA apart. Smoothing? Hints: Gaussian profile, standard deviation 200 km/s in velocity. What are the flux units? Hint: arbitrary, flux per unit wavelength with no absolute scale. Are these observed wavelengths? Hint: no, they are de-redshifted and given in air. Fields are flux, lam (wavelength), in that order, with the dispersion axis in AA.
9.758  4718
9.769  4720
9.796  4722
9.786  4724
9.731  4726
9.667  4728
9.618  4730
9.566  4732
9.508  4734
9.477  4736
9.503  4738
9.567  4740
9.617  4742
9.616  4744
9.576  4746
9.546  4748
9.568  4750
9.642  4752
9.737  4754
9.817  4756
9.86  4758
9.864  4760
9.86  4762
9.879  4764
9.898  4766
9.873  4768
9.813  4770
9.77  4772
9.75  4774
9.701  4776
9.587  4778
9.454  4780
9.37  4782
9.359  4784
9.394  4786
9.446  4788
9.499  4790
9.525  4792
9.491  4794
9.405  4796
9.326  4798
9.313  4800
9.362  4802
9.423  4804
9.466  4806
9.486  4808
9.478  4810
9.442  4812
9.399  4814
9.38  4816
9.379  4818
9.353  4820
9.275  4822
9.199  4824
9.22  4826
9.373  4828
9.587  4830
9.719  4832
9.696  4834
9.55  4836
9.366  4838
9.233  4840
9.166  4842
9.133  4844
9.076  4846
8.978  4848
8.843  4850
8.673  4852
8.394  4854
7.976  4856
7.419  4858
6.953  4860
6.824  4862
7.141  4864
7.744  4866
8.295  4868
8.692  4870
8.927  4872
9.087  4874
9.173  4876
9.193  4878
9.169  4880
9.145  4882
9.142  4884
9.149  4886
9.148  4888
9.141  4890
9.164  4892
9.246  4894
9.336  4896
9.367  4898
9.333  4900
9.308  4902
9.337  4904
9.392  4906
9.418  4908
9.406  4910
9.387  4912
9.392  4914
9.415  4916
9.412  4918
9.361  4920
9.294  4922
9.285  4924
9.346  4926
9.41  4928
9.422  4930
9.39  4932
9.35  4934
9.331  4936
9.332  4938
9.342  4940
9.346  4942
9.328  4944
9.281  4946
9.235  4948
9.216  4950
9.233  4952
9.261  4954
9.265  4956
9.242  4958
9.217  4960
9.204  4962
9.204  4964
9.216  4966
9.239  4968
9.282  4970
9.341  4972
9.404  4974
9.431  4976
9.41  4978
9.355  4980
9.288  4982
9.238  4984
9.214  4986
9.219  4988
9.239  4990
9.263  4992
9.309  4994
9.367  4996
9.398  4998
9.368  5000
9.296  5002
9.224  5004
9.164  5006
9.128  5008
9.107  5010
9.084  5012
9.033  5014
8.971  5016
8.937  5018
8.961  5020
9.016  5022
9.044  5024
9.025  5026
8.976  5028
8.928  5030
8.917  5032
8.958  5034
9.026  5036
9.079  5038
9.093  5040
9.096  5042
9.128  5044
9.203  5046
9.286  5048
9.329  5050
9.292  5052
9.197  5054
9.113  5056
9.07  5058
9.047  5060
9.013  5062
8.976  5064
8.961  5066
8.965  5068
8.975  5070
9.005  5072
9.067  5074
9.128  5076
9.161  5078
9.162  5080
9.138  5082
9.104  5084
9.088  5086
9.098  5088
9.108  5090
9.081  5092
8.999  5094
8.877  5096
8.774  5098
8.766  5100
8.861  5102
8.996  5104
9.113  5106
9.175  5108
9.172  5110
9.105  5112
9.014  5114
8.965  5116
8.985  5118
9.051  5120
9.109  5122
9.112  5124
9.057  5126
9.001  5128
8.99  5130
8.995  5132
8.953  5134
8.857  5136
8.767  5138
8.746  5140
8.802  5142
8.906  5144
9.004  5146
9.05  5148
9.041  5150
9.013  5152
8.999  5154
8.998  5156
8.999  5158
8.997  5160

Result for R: 4.4 AA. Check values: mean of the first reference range 9.6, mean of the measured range 8.78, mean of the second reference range 9.33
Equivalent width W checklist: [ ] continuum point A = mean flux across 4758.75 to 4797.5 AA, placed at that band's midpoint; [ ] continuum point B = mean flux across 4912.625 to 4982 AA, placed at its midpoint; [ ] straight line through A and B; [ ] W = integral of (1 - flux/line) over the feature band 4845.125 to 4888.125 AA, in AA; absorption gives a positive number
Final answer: 4.4 AA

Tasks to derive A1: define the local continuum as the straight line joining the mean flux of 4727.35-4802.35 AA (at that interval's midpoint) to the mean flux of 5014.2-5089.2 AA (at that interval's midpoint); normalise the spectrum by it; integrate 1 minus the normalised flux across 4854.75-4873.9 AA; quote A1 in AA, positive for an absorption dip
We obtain 3.2 AA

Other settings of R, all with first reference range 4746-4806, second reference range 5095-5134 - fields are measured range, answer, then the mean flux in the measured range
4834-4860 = 1.92 AA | 8.78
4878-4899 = 0.45 AA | 9.2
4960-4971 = 0.05 AA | 9.23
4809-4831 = 0.35 AA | 9.37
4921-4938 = -0.04 AA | 9.35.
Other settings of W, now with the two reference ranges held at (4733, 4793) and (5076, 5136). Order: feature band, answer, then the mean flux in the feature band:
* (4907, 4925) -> -0.01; 9.37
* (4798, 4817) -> 0.29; 9.41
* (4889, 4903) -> 0.20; 9.27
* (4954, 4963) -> 0.06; 9.24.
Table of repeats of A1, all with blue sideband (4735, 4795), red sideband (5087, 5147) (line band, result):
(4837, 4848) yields 0.4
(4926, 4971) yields 0.0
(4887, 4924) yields 0.2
